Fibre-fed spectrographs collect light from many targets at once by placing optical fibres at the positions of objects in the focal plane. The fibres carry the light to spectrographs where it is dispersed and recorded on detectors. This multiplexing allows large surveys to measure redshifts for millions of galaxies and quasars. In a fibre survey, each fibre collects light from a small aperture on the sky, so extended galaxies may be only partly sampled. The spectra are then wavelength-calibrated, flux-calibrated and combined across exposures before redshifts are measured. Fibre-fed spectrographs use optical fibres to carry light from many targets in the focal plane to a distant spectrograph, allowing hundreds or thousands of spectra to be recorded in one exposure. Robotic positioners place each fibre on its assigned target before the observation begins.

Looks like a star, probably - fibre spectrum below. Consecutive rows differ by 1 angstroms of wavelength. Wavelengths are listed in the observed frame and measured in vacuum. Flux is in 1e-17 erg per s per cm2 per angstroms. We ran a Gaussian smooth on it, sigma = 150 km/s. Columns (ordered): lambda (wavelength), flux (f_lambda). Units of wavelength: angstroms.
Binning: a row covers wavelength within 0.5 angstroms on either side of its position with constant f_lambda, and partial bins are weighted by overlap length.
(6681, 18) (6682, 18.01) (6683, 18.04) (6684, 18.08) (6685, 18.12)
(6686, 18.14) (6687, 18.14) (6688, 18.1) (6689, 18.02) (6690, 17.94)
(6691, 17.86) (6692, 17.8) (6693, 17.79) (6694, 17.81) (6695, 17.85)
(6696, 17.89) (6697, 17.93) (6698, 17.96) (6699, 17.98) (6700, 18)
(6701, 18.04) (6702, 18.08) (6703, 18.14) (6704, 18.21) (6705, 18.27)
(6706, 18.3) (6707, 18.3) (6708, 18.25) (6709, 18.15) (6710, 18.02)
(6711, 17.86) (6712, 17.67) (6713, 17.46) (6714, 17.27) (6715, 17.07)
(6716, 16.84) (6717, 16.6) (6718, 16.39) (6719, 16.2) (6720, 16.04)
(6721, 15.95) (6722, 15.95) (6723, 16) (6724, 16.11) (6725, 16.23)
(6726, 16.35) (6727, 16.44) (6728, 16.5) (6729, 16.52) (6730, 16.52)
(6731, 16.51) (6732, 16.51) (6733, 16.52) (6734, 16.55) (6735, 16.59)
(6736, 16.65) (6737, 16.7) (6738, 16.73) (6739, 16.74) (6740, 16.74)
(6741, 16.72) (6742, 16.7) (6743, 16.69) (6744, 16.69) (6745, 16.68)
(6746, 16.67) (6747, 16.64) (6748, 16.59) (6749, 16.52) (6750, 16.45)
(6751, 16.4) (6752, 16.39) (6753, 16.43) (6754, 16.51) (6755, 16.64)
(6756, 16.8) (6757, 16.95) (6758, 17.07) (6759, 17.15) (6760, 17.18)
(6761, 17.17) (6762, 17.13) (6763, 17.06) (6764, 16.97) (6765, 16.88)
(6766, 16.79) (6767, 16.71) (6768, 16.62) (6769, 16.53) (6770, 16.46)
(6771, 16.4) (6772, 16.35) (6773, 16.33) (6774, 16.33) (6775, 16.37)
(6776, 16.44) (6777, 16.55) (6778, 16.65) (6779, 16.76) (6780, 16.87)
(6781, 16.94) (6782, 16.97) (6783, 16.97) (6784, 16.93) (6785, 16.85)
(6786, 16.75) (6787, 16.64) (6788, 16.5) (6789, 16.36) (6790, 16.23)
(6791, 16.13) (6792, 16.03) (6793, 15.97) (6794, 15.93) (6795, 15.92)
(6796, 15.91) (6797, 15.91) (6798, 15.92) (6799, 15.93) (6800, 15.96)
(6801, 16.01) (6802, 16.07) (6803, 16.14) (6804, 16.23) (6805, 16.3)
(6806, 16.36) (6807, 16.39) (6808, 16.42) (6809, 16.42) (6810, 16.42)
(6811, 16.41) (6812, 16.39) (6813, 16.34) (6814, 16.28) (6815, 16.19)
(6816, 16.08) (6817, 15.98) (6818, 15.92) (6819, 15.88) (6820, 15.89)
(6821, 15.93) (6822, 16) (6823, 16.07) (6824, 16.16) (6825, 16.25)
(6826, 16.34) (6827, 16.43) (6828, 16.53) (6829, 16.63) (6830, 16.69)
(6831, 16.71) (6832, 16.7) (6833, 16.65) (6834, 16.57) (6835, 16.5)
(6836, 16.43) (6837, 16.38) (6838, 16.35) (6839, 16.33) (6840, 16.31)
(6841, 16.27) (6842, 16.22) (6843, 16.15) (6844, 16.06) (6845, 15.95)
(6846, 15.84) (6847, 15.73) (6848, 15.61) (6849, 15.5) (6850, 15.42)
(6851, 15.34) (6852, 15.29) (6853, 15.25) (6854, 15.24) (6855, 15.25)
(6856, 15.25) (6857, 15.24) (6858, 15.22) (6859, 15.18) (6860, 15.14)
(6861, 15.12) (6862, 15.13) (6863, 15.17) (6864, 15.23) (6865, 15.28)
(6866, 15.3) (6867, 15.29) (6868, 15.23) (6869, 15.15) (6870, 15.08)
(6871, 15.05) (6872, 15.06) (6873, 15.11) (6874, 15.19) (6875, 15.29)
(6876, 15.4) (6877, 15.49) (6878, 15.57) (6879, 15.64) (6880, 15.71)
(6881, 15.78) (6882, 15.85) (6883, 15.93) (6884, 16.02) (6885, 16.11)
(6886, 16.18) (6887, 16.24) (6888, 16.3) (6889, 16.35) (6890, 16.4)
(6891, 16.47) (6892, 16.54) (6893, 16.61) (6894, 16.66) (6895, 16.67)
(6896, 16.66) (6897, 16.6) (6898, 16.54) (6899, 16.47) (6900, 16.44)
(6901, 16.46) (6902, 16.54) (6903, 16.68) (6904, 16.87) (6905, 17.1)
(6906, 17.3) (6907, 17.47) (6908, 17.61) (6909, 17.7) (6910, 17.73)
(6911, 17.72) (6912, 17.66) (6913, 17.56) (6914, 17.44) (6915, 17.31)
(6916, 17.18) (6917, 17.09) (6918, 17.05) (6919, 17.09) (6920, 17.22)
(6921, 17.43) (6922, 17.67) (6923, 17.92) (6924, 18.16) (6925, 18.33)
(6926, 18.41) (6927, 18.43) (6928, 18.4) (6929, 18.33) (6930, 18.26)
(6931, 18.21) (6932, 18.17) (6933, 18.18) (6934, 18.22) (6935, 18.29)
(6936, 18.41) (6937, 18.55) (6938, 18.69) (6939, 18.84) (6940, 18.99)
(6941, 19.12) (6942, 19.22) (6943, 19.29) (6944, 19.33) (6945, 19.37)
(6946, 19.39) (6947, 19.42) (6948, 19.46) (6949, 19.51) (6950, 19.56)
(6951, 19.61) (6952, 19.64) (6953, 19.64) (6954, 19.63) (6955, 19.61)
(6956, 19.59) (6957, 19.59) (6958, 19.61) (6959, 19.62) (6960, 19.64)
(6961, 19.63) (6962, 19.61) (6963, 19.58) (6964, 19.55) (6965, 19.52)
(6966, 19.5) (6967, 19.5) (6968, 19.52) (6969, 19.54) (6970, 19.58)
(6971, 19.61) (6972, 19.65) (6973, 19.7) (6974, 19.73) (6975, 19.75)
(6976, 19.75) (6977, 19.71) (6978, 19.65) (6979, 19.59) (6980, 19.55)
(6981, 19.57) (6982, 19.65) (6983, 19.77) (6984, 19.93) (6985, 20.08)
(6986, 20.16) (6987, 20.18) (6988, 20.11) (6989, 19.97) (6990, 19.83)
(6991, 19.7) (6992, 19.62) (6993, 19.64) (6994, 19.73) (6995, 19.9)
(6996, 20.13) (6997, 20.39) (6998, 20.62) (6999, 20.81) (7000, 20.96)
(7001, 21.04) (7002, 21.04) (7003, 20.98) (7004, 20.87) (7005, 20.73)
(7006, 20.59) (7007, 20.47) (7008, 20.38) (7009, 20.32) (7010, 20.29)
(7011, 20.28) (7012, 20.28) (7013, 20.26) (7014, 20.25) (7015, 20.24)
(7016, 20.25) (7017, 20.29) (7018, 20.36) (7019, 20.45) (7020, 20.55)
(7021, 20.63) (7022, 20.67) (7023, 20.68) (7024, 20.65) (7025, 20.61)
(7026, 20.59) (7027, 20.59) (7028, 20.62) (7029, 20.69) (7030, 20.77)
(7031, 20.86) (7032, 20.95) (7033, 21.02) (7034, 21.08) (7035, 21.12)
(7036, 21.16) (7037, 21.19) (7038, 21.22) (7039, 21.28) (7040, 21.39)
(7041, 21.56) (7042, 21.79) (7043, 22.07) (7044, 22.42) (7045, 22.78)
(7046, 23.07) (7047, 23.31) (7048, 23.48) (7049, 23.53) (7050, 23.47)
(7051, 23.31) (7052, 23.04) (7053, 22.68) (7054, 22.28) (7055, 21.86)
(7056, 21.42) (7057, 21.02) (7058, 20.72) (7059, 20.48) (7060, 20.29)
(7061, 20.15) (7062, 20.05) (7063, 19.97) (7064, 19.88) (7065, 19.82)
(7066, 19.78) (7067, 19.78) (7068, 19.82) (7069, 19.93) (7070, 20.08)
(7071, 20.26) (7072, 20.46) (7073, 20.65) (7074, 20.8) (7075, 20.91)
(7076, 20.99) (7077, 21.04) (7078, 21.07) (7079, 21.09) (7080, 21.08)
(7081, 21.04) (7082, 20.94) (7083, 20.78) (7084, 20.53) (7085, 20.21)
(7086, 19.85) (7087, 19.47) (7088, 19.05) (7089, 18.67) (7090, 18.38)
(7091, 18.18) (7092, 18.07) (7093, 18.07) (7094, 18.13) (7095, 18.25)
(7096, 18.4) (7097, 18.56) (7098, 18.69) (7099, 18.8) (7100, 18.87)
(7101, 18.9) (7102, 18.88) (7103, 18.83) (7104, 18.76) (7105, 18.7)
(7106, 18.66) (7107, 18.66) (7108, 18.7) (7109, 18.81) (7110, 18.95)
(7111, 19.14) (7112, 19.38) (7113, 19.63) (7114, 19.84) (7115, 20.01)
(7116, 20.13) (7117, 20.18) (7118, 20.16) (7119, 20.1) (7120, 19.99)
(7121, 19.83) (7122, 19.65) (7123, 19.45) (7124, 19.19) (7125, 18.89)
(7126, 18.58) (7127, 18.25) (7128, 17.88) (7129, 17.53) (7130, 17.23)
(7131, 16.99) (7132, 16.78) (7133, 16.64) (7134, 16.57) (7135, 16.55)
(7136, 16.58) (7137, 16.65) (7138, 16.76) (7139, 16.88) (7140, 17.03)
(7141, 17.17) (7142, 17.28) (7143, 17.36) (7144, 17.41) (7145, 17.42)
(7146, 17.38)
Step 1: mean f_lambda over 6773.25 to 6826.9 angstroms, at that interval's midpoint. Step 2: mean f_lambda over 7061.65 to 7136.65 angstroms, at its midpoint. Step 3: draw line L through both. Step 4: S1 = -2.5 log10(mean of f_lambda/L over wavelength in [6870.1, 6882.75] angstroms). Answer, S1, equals 0.11 mag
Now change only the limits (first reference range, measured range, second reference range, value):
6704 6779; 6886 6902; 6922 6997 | 0.129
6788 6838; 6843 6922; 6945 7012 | 0.106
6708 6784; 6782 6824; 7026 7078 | 0.085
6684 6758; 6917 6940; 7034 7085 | 0.089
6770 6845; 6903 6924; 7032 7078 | 0.064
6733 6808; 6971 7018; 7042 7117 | -0.050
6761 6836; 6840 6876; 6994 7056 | 0.147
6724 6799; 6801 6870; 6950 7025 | 0.113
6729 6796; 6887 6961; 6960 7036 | 0.063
